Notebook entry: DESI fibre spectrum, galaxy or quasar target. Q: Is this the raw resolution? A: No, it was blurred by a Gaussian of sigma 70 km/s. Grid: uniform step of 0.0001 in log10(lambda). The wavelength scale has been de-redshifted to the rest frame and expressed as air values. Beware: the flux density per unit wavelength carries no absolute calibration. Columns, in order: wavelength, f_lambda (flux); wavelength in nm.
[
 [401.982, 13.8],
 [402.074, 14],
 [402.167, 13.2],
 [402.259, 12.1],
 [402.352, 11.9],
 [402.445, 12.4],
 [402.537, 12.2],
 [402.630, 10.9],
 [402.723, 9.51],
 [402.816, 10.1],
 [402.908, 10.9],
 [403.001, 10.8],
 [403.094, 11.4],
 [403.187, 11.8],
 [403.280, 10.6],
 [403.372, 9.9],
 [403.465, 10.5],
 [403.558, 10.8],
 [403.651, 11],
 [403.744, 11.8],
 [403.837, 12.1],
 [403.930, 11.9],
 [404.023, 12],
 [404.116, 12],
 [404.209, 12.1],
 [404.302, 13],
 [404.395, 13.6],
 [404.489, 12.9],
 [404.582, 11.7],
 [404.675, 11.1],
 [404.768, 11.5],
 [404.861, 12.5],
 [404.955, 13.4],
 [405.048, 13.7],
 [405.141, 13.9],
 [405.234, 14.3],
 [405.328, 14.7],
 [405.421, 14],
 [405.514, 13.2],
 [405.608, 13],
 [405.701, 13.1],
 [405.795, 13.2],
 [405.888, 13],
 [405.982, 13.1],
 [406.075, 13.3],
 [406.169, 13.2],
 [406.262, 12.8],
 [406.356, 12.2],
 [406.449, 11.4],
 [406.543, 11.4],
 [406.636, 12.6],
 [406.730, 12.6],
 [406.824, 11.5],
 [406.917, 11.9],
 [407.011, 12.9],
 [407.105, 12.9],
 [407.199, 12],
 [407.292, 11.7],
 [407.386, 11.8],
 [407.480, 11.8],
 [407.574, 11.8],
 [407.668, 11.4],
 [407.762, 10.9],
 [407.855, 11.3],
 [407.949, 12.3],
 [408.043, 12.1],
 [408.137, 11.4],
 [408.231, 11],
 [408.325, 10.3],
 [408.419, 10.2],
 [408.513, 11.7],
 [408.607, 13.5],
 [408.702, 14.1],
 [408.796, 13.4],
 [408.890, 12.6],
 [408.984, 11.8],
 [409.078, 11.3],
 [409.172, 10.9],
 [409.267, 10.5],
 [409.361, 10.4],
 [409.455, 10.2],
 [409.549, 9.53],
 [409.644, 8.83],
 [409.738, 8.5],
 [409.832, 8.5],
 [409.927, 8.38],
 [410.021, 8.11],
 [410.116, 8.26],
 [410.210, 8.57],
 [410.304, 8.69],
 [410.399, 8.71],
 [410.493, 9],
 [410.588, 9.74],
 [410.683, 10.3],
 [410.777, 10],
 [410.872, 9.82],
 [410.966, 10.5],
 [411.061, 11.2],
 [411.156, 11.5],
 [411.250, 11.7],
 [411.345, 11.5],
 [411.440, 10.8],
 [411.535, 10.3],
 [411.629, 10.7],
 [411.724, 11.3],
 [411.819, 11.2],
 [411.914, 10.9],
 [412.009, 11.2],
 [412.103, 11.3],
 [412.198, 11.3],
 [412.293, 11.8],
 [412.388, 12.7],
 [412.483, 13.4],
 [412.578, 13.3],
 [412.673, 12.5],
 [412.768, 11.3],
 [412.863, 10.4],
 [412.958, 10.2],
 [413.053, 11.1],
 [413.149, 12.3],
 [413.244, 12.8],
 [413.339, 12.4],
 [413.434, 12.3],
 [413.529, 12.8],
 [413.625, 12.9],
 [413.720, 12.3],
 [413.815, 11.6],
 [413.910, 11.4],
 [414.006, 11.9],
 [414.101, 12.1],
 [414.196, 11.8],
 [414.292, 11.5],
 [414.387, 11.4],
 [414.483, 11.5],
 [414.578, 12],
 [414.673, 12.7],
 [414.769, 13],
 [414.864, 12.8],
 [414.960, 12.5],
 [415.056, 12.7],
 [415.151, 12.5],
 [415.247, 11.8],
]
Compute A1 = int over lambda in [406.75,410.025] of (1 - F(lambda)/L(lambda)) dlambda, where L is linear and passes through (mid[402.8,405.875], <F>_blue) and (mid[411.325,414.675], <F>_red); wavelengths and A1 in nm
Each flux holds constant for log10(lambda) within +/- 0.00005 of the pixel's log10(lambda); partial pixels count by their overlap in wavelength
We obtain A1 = 0.210 nm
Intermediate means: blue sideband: 12.2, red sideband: 11.7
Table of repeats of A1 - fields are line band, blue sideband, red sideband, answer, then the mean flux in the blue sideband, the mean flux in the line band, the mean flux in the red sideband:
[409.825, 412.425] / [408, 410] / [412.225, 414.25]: 0.266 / 10.9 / 10.3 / 12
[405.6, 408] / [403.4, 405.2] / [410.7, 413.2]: -0.074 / 12.2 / 12.3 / 11.3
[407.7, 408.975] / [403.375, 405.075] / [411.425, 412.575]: -0.017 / 12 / 11.9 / 11.5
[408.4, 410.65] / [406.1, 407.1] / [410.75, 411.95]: 0.242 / 12.3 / 10.2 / 10.9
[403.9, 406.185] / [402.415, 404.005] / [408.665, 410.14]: -0.435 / 11.1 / 12.9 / 10.3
